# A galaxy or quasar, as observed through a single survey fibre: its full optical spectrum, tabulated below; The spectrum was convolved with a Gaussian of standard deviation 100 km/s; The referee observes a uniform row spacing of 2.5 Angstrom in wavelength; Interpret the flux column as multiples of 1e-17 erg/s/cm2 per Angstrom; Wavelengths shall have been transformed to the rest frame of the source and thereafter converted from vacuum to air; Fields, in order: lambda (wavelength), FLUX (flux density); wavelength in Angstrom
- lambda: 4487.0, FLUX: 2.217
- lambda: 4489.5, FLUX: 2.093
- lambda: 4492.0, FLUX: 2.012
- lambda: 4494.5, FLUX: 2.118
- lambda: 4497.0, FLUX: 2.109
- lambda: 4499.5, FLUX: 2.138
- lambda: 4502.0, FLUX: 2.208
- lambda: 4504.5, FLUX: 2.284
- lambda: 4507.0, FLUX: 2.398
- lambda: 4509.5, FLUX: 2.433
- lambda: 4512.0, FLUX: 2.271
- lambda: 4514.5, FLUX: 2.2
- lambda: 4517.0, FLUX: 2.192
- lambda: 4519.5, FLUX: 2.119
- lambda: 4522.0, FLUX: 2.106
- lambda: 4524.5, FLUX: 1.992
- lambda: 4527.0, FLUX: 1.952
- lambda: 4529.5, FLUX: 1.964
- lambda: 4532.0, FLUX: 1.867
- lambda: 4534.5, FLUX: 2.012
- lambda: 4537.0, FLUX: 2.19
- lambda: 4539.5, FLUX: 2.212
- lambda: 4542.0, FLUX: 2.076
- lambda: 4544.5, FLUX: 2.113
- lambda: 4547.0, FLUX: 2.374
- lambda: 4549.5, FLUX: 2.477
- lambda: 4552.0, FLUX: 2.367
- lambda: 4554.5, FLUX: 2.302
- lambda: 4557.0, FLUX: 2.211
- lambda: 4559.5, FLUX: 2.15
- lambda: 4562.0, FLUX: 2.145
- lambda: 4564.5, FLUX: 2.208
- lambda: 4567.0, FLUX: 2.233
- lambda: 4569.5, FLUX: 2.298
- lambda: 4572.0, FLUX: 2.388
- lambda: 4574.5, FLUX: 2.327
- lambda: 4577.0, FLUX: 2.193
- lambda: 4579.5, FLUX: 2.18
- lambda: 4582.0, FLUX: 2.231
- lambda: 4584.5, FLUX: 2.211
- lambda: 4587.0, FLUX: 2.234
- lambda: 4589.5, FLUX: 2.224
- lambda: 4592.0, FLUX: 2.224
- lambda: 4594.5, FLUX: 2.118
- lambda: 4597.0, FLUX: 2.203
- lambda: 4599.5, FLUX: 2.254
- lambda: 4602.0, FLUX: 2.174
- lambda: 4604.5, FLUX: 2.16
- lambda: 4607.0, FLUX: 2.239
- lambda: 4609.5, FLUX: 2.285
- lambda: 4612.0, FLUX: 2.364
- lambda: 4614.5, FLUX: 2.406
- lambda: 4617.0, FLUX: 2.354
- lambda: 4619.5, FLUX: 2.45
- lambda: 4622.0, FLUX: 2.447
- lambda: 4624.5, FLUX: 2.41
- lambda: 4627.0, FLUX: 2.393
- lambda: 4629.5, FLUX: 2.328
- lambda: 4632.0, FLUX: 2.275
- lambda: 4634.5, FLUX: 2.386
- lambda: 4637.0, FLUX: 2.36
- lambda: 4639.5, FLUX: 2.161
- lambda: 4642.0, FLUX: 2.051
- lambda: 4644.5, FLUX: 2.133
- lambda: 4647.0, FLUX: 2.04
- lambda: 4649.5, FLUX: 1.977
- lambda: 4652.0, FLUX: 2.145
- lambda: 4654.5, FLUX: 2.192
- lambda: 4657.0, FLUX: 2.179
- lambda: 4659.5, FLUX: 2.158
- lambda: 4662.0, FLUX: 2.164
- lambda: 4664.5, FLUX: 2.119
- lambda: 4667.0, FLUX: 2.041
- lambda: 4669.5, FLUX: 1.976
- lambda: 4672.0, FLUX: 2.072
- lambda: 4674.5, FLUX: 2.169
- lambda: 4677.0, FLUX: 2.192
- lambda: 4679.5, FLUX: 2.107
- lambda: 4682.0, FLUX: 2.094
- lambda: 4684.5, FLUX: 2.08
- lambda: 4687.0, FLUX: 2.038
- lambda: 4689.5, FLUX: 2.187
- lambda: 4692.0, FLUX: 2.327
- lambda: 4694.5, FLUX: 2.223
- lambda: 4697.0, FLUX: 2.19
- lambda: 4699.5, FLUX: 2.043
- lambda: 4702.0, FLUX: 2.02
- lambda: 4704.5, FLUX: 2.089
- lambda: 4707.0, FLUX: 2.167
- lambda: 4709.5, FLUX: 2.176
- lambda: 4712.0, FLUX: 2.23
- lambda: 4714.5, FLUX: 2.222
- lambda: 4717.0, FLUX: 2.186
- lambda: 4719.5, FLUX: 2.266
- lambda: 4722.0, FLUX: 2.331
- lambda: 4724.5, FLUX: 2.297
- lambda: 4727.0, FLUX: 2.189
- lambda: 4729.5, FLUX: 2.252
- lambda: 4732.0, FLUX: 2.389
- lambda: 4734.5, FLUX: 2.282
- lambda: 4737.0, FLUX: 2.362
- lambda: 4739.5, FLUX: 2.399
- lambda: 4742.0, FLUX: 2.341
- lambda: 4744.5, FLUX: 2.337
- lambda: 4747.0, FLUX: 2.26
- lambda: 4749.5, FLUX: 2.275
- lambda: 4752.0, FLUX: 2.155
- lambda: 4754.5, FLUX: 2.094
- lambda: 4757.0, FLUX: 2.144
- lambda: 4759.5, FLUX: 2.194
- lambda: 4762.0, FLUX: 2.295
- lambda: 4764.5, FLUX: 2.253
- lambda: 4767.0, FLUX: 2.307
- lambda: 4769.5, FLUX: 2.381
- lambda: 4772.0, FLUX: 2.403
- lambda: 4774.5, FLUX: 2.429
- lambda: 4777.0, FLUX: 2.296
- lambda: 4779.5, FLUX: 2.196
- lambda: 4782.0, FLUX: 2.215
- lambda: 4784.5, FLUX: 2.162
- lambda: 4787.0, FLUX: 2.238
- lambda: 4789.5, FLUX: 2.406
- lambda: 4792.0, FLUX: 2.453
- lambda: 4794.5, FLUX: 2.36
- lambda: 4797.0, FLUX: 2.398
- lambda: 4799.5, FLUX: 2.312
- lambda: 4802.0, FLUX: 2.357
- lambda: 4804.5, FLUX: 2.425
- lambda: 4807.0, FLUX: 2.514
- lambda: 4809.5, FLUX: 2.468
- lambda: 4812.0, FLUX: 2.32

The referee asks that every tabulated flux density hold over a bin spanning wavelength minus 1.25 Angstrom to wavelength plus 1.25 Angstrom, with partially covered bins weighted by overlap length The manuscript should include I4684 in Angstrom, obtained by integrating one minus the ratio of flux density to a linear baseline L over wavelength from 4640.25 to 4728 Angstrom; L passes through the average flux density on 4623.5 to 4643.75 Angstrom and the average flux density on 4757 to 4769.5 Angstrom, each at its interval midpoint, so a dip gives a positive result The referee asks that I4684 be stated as 5.2 Angstrom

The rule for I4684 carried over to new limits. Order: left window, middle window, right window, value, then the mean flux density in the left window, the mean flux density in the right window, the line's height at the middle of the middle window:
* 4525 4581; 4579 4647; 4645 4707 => -3.5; 2.19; 2.12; 2.16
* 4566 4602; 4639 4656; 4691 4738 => 1.0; 2.23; 2.22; 2.23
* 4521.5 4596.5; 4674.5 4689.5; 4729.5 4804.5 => 0.9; 2.19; 2.3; 2.25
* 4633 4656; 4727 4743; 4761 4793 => -0.4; 2.16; 2.31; 2.26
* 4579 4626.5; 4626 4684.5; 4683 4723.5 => 1.7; 2.28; 2.17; 2.22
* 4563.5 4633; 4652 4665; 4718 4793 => 0.7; 2.28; 2.29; 2.28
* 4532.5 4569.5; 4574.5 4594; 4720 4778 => 0.1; 2.21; 2.29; 2.23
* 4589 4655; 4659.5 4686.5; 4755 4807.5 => 2.0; 2.25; 2.31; 2.27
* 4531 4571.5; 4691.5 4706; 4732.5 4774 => 0.8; 2.21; 2.28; 2.26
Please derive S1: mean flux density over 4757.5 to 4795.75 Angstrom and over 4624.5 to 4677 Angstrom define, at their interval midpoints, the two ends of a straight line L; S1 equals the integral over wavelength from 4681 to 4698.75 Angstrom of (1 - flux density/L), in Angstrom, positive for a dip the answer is 0.42 Angstrom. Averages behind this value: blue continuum 2.17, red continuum 2.3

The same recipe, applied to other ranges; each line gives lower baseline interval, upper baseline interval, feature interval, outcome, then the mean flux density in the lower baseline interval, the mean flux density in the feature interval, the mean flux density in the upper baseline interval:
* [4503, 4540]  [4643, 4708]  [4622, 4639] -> -1.83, 2.15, 2.36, 2.12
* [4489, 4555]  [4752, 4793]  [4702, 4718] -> 0.58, 2.17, 2.17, 2.27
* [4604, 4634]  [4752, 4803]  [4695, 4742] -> 1.66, 2.35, 2.23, 2.29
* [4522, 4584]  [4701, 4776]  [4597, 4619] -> -0.74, 2.18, 2.28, 2.26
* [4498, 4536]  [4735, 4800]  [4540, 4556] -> -0.88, 2.14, 2.28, 2.29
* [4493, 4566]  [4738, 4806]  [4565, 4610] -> -0.47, 2.18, 2.23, 2.3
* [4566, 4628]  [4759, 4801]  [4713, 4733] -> 0.34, 2.28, 2.26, 2.31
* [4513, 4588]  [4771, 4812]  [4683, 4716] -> 1.94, 2.18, 2.15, 2.35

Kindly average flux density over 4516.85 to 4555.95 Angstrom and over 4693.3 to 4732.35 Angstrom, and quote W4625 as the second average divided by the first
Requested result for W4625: 1.03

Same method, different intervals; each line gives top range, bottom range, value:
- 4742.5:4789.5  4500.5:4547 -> 1.05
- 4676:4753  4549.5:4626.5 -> 0.98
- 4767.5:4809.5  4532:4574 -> 1.06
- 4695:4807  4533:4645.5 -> 1.01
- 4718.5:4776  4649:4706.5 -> 1.08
